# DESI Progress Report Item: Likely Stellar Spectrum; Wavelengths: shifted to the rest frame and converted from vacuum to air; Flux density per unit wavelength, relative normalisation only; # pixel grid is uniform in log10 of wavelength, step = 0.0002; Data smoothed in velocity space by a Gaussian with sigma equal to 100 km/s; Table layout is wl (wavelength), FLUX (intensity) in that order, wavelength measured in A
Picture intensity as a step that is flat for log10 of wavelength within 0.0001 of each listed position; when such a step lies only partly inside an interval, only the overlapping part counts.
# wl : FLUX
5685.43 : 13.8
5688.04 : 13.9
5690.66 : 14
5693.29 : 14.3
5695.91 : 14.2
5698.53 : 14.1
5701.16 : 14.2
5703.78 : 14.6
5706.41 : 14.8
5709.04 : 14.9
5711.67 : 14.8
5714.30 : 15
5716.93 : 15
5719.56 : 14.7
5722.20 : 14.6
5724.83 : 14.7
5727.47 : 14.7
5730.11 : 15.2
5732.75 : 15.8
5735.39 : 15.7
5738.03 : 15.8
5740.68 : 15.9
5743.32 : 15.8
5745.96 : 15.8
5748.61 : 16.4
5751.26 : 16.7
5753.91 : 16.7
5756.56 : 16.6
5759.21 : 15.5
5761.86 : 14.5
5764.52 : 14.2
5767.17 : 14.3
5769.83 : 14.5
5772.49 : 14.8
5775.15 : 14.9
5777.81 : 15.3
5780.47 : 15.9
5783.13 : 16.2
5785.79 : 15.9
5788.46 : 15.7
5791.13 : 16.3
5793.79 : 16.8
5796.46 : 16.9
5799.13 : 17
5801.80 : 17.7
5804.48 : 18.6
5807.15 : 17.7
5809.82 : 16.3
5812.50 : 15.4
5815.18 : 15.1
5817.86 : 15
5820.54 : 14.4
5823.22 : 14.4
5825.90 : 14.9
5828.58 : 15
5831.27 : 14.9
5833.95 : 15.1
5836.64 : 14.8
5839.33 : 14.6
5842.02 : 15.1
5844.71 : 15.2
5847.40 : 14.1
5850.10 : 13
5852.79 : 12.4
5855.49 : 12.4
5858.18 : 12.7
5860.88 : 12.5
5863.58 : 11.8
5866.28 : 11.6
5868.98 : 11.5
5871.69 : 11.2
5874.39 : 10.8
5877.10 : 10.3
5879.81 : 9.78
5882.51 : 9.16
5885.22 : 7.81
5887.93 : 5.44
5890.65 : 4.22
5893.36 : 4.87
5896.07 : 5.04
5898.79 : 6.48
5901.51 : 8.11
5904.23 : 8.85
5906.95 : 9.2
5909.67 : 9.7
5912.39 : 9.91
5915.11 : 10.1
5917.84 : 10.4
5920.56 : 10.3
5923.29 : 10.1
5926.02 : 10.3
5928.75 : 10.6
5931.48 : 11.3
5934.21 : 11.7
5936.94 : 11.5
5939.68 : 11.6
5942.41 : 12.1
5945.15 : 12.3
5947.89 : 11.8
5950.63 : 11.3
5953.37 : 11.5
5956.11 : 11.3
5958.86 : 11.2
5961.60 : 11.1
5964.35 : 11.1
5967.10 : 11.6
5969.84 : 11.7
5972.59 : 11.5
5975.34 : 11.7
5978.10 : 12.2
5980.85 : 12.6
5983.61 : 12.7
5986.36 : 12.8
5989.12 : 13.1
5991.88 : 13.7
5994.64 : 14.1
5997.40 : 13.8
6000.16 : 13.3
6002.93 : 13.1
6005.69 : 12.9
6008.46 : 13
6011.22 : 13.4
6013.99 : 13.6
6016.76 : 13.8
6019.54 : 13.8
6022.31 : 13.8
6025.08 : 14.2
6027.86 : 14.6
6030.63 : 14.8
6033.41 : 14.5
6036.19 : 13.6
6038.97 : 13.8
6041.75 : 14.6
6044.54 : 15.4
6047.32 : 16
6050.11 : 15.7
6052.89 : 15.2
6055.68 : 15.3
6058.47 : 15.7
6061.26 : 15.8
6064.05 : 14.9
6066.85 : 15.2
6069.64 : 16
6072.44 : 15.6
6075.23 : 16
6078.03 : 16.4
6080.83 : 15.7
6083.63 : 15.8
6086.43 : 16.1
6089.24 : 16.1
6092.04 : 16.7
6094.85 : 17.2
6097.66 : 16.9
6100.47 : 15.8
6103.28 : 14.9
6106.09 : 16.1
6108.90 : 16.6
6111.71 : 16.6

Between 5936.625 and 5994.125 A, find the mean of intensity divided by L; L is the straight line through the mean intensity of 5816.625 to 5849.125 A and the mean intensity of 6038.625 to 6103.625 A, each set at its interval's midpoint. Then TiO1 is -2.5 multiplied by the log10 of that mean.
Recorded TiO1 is 0.27 mag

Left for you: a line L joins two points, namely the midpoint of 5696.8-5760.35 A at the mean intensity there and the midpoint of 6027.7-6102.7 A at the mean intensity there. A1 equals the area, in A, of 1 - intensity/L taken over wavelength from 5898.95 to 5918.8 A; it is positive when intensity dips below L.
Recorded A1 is 7.94 A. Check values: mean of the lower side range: 15.3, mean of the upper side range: 15.5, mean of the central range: 9.27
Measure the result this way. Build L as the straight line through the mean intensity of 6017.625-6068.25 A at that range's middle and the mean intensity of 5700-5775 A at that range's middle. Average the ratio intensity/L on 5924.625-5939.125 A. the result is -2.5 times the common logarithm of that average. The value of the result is 0.32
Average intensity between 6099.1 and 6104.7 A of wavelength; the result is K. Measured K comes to 15.4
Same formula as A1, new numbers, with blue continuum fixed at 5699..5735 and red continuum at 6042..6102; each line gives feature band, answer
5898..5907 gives 4.25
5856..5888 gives 9.75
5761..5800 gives -1.33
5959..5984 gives 6.16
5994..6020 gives 3.68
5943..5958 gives 3.73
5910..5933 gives 7.56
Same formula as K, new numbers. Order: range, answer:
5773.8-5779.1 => 15.1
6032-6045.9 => 14.4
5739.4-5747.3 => 15.8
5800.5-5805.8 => 18.1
